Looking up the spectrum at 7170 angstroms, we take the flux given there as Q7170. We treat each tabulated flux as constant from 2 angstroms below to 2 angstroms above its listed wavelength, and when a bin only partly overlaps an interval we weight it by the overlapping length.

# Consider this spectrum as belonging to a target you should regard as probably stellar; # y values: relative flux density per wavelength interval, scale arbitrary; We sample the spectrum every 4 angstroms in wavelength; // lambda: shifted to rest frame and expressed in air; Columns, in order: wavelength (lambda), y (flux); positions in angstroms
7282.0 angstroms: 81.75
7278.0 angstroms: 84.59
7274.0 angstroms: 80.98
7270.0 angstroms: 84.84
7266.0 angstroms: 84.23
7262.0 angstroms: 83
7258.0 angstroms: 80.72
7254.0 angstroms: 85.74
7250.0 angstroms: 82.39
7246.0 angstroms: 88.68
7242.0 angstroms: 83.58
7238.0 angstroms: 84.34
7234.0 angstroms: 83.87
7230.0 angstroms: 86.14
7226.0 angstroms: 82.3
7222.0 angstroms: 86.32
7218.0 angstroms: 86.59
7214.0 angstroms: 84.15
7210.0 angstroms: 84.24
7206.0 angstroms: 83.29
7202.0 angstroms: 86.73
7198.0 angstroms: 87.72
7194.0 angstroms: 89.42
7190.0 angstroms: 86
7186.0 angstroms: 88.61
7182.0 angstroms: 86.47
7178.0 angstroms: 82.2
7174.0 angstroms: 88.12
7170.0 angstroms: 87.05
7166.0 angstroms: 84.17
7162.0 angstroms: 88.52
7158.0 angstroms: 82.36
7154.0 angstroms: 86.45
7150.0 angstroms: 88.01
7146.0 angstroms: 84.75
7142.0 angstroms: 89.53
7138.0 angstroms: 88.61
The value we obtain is 87.05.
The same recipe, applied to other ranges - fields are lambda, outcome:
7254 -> 85.74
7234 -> 83.87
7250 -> 82.39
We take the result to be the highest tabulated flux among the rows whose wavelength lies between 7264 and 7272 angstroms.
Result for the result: 84.84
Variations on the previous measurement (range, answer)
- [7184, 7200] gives 89.42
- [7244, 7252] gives 88.68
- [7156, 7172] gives 88.52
